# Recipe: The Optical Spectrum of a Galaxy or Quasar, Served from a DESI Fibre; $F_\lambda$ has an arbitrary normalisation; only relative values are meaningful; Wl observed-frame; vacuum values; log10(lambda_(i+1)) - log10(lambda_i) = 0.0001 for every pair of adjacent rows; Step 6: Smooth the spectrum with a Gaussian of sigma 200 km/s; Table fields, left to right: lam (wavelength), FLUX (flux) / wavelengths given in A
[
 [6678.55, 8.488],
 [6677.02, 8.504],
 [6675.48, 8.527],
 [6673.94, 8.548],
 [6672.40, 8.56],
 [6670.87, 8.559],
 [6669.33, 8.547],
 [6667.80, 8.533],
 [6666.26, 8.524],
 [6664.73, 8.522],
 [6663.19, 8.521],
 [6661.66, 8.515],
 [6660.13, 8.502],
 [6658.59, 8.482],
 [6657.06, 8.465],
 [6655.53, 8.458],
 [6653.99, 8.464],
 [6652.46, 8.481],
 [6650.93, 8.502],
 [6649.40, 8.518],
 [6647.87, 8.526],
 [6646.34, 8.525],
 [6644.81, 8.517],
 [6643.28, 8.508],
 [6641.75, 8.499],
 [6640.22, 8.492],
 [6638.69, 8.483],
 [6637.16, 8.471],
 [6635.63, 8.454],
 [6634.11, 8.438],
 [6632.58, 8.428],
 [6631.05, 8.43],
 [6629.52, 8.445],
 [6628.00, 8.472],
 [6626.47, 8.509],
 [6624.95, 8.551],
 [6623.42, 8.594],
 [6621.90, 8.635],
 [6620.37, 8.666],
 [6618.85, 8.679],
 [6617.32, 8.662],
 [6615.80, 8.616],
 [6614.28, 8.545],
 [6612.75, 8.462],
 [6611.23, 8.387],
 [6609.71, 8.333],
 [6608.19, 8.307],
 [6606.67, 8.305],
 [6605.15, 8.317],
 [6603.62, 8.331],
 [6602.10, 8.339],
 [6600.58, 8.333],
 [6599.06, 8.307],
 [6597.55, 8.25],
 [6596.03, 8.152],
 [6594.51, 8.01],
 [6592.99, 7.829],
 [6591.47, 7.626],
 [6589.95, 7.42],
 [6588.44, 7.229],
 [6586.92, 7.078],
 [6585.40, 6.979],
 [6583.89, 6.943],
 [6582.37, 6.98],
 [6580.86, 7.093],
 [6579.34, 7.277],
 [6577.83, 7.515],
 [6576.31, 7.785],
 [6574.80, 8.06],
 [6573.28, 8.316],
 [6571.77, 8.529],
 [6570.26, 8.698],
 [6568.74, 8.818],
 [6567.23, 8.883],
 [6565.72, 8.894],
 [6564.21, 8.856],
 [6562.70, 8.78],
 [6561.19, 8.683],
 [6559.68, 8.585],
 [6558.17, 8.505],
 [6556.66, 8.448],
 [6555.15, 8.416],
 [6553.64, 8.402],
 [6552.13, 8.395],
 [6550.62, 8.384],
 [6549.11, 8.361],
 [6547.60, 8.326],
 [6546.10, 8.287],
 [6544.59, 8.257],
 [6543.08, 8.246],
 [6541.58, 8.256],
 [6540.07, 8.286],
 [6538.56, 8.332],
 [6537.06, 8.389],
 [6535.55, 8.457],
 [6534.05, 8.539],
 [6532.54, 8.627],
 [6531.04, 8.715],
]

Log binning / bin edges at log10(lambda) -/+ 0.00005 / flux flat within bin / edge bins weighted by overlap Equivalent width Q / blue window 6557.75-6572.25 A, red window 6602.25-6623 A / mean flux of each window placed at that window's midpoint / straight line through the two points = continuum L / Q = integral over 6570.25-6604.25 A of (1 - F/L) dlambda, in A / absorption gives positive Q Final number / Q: 3.4 A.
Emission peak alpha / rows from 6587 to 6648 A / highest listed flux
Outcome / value 8.679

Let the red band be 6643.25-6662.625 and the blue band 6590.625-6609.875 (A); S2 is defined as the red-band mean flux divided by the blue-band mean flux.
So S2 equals 1.04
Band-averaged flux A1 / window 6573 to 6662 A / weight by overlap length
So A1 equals 8.21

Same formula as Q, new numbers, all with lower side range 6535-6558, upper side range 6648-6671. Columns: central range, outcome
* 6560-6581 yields 0.1 A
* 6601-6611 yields 0.1 A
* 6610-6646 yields -0.2 A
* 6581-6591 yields 1.5 A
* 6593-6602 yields 0.2 A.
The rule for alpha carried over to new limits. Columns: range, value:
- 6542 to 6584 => 8.894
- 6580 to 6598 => 8.25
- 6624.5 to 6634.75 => 8.551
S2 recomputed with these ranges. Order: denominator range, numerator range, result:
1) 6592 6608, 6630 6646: 1.03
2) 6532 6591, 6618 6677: 1.04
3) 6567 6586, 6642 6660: 1.09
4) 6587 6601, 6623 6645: 1.08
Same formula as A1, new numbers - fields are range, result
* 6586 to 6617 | 8.11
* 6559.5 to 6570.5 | 8.79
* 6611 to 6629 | 8.57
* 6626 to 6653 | 8.48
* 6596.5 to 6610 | 8.31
